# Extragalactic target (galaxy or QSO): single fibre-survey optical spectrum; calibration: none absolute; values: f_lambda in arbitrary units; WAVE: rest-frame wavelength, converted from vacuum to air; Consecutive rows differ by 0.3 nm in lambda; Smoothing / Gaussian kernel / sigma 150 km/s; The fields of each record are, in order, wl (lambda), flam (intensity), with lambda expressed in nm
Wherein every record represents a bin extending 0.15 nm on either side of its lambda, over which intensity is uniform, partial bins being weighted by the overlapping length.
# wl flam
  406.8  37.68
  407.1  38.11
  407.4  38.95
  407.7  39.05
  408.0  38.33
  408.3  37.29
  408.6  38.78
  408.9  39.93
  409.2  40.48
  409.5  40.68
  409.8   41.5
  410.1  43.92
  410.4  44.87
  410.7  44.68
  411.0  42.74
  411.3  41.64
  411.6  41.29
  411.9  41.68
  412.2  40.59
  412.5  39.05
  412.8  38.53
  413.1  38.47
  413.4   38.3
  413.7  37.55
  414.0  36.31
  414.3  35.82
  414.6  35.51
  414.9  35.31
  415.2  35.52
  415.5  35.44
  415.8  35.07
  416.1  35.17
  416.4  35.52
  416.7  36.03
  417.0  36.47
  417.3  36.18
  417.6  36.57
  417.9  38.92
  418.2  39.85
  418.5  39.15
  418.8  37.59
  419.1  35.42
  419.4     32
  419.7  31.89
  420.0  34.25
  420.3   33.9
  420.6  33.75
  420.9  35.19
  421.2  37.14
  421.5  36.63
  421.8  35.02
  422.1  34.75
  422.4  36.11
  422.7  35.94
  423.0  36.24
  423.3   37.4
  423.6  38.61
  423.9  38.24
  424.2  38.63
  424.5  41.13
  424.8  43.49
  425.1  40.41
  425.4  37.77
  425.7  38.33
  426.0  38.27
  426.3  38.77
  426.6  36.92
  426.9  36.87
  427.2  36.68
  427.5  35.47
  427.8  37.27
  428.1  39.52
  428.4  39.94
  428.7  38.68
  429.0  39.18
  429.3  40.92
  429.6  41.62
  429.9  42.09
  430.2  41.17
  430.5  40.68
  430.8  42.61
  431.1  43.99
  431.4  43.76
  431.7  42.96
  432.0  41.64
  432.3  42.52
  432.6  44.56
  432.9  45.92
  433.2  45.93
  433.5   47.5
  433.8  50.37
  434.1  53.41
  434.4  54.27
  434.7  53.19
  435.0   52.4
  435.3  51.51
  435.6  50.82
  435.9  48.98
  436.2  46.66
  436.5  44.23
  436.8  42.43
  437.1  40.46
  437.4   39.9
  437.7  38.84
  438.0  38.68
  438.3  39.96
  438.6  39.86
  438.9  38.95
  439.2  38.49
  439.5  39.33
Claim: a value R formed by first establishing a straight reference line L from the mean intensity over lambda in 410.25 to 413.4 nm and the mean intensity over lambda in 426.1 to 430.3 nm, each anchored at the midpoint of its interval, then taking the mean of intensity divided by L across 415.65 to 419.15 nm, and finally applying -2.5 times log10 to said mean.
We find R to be 0.10 mag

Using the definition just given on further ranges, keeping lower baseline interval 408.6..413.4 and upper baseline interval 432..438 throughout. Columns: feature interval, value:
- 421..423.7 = 0.202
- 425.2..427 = 0.177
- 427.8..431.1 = 0.121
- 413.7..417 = 0.181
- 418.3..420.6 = 0.229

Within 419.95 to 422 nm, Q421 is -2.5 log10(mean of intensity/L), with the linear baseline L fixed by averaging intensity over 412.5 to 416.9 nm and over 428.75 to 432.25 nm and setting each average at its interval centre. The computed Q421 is 0.100 mag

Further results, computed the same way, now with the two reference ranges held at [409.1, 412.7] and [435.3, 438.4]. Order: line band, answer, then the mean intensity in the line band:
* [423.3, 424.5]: 0.11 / 38.7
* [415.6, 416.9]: 0.19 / 35.5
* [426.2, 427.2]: 0.15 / 37.3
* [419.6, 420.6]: 0.26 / 33.5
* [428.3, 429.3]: 0.09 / 39.5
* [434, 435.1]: -0.22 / 53.4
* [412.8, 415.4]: 0.15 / 36.7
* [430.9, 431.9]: -0.01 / 43.4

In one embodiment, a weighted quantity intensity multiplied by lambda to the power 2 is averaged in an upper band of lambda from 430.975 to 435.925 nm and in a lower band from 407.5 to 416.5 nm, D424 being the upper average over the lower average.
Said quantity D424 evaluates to 1.36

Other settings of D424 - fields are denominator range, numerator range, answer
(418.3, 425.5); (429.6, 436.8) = 1.33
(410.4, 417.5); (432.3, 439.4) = 1.32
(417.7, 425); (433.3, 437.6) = 1.40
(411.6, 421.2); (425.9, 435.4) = 1.26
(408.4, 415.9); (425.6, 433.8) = 1.14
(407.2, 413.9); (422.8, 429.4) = 1.03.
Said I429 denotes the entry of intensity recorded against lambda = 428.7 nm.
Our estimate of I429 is 38.68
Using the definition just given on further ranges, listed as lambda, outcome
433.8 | 50.37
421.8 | 35.02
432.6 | 44.56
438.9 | 38.95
